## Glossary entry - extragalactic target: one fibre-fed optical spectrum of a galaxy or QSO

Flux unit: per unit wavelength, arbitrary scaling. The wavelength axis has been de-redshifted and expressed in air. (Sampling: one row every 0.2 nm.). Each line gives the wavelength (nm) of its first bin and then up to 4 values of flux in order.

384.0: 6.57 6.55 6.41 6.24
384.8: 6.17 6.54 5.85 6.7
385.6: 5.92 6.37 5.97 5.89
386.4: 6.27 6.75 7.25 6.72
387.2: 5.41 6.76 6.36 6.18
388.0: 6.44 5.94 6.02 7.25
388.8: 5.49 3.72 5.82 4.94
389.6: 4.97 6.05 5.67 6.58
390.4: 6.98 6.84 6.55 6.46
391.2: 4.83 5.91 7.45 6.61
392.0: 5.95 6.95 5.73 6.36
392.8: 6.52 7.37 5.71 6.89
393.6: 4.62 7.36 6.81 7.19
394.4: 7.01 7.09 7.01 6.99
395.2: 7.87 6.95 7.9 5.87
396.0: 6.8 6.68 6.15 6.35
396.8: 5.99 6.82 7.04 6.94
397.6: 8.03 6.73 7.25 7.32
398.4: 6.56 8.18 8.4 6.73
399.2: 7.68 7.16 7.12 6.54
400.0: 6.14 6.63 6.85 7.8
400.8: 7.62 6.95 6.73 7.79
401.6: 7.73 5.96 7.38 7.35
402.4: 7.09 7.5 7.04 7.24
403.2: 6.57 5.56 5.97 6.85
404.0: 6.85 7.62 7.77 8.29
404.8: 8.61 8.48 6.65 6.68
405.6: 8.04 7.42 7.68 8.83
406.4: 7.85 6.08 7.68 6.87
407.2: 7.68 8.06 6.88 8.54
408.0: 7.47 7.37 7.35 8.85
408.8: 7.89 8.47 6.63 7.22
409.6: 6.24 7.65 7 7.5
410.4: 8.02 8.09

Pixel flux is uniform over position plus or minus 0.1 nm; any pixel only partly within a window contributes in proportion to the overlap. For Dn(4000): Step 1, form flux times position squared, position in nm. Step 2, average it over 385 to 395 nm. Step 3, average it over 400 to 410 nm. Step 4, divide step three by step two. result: 1.26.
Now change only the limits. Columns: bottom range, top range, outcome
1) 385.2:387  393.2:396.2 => 1.12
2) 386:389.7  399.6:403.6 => 1.24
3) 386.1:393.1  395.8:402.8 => 1.19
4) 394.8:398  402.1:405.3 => 1.09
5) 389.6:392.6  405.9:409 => 1.33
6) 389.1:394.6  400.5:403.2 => 1.20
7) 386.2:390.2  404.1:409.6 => 1.40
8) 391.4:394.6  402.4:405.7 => 1.16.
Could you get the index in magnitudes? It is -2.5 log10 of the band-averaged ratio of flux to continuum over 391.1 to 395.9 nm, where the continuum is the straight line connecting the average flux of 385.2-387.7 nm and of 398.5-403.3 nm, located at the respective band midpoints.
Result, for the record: 0.02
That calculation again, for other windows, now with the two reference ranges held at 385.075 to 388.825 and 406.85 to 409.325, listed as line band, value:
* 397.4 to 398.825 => -0.057 mag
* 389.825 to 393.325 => 0.038 mag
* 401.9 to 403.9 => 0.073 mag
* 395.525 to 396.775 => 0.055 mag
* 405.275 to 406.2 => -0.009 mag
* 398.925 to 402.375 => 0.018 mag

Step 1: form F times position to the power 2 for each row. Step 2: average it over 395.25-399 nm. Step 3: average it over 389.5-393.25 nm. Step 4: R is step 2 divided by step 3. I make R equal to 1.15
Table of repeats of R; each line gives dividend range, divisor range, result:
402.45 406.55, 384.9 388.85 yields 1.27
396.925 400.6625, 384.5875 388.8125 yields 1.20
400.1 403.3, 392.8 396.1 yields 1.08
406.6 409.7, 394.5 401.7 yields 1.12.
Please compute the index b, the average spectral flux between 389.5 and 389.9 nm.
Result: 5.51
